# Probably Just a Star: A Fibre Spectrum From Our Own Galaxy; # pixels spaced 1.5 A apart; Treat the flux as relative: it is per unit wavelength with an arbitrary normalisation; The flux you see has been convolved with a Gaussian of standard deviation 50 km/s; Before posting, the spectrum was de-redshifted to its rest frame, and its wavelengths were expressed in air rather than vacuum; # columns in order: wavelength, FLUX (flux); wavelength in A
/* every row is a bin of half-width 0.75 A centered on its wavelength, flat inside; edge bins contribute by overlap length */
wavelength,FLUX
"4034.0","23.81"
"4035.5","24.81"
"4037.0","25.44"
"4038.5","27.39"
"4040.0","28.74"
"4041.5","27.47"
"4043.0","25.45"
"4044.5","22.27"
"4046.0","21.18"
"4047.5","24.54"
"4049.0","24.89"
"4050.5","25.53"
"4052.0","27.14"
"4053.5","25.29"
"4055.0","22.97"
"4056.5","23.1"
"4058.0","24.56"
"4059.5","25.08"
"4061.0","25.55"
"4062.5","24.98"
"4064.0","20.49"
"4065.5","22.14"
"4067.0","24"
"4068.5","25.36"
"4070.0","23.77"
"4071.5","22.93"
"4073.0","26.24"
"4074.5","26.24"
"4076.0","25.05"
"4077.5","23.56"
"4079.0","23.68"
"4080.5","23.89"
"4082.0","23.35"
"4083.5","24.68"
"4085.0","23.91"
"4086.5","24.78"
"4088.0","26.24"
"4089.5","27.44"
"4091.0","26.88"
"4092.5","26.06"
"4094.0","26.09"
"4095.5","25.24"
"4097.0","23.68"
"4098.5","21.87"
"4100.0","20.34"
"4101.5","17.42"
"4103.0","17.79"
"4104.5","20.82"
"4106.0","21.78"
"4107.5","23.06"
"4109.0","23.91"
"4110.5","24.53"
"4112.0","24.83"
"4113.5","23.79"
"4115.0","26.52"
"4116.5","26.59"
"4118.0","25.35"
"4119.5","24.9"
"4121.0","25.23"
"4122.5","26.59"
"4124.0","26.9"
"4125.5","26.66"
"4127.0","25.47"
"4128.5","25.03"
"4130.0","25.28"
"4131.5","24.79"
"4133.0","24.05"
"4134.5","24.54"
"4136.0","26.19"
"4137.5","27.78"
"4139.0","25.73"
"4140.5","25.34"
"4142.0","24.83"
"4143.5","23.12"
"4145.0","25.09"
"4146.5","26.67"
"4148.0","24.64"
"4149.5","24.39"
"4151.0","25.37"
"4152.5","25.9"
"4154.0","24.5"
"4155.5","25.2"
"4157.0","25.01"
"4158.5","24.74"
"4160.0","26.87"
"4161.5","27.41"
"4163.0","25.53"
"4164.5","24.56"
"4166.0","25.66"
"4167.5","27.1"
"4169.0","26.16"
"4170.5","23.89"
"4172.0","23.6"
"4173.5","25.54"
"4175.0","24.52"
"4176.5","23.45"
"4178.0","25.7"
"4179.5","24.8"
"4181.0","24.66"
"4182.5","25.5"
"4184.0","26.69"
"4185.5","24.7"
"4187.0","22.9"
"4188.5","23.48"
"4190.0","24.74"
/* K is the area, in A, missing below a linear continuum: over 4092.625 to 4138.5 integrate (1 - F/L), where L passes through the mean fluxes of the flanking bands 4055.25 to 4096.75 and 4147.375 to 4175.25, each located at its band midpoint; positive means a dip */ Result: 1.2 A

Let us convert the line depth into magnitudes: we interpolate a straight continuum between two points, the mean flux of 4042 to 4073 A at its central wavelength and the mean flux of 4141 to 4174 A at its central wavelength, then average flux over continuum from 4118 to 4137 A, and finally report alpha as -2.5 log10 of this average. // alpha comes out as -0.02 mag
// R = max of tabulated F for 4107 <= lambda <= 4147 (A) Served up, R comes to 27.78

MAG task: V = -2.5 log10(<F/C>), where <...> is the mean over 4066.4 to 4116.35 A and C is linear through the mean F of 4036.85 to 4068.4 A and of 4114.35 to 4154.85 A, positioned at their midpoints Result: 0.05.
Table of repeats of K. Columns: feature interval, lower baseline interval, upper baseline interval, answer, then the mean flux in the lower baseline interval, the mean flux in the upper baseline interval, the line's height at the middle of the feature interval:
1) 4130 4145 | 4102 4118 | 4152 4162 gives -0.3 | 23.4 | 25.6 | 24.7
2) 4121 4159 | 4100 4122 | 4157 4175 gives -1.5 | 23.3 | 25.5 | 24.4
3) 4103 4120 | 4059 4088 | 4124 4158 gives 0.6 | 24.2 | 25.3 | 24.8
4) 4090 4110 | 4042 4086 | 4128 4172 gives 1.5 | 24.2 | 25.3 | 24.7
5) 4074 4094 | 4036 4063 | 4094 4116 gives -1.3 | 25.1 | 22.7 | 23.6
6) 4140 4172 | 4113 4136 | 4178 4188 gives -0.2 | 25.5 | 24.9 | 25.2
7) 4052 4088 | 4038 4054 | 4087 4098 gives 1.9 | 25.4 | 25.8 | 25.6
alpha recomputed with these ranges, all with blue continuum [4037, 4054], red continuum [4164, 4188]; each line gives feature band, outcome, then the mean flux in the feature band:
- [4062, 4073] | 0.08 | 23.5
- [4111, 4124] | -0.02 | 25.5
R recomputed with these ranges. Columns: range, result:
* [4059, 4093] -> 27.44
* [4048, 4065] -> 27.14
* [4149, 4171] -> 27.41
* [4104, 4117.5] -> 26.59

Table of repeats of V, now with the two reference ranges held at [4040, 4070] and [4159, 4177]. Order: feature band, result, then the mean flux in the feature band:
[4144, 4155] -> 0.002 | 25.2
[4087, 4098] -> -0.047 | 25.8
